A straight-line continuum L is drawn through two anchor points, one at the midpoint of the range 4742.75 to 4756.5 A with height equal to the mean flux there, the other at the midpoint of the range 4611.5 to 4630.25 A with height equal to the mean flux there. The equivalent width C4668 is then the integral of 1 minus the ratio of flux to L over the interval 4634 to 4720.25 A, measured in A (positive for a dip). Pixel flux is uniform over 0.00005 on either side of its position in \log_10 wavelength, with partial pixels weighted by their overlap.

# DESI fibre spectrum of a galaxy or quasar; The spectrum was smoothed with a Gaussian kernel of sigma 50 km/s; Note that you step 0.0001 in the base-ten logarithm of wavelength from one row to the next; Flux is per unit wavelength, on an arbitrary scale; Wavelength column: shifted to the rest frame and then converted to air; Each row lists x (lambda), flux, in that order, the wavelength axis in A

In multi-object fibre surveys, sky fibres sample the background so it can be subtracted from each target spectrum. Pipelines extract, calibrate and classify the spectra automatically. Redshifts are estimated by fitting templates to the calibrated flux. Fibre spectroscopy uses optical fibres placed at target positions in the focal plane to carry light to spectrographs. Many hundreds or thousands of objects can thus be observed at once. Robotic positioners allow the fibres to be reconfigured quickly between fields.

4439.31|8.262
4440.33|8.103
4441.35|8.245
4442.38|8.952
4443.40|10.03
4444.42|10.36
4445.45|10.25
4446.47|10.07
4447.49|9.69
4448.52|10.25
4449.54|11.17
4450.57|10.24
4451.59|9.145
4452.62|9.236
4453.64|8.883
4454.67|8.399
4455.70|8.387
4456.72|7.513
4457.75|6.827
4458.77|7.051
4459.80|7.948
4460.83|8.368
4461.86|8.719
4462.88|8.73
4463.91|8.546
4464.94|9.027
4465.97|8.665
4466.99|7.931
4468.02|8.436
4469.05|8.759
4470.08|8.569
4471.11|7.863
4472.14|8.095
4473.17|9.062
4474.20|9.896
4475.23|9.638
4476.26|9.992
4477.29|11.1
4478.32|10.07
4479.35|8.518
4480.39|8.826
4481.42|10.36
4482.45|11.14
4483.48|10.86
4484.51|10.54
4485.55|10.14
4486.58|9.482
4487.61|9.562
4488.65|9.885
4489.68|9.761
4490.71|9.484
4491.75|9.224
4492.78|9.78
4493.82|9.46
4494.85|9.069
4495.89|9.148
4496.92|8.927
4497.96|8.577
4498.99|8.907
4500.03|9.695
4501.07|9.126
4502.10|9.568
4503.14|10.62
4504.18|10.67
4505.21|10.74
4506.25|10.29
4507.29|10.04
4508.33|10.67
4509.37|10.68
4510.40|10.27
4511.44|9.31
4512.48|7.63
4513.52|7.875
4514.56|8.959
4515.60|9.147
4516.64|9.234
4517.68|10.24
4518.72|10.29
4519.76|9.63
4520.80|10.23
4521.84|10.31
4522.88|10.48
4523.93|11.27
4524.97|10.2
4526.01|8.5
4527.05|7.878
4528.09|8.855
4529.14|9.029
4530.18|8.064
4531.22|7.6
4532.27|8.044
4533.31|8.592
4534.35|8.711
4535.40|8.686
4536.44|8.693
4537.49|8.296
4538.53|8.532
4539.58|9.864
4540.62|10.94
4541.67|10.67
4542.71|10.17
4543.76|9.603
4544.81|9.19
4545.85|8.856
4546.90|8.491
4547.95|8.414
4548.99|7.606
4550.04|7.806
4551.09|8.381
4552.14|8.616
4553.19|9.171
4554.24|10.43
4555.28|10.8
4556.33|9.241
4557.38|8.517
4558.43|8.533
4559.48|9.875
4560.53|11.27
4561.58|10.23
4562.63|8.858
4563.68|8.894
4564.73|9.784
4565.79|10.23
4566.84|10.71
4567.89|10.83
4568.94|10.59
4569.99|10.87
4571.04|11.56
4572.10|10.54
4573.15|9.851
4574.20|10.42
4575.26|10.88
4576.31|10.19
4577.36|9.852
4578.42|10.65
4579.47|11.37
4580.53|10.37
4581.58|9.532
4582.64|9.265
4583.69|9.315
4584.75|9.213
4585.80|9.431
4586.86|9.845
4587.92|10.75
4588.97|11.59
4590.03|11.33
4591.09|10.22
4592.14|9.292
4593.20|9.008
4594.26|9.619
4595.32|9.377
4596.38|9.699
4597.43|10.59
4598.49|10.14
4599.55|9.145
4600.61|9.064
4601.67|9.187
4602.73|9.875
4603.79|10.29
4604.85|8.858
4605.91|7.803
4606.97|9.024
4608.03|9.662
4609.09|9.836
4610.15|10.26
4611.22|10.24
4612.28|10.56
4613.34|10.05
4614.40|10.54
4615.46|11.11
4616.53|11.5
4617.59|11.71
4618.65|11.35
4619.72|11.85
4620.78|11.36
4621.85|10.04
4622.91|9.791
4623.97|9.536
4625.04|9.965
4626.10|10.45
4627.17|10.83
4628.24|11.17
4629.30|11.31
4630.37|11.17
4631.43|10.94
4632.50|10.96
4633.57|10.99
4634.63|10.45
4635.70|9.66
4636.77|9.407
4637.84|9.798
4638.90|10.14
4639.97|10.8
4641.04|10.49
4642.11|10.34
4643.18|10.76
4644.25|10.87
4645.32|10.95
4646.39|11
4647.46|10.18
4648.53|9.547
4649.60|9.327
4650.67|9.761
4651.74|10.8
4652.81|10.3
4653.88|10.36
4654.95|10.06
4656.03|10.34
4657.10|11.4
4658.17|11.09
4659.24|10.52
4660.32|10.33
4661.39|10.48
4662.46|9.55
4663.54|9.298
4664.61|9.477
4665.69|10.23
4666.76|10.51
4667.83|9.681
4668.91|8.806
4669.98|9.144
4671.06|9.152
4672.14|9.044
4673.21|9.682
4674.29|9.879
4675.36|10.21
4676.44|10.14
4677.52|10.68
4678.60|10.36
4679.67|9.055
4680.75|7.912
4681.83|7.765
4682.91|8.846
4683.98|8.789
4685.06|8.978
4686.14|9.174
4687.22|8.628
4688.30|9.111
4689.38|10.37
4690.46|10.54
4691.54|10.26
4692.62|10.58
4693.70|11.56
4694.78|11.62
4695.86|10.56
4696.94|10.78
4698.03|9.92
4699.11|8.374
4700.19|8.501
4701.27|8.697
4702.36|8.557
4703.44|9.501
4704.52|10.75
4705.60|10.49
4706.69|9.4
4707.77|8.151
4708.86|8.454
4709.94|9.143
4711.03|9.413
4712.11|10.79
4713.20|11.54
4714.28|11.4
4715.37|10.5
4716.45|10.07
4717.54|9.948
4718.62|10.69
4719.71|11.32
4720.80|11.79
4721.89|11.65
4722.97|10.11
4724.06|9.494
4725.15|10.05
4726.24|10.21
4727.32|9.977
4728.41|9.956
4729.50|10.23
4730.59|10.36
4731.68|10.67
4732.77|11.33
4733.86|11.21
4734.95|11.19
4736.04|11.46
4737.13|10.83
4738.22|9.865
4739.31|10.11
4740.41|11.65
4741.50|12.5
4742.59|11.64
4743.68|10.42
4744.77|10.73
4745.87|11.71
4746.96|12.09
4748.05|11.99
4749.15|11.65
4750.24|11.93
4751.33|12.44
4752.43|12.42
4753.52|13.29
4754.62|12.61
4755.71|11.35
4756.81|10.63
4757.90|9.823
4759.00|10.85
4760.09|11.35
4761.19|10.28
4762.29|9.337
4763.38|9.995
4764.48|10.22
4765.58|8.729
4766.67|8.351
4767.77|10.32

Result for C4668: 10.0 A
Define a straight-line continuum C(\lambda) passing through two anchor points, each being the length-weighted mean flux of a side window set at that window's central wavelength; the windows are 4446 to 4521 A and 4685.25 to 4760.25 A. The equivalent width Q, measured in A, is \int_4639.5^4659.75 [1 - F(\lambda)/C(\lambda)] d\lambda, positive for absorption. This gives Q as -0.5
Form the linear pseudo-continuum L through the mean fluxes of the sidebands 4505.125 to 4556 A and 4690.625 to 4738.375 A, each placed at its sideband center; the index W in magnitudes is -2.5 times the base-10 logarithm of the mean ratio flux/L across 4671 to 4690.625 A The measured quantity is 0.08 mag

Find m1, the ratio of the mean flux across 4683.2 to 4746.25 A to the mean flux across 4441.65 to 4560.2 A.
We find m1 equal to 1.10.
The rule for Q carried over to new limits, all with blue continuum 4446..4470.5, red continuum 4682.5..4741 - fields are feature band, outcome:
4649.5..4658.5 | -0.53 A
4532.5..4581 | -1.81 A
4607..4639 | -2.89 A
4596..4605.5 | -0.08 A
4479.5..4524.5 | -3.76 A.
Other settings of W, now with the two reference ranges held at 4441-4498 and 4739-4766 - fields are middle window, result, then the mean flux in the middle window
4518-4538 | 0.059 mag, 9.13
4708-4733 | 0.064 mag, 10.4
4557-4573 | -0.021 mag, 10.1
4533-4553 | 0.092 mag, 8.96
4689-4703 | 0.083 mag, 10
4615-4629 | -0.054 mag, 10.8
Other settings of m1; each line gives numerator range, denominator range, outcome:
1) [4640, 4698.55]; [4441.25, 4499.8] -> 1.08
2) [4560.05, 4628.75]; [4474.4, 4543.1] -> 1.06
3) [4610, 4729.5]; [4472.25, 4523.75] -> 1.04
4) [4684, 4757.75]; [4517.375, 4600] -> 1.09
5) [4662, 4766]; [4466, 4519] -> 1.08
